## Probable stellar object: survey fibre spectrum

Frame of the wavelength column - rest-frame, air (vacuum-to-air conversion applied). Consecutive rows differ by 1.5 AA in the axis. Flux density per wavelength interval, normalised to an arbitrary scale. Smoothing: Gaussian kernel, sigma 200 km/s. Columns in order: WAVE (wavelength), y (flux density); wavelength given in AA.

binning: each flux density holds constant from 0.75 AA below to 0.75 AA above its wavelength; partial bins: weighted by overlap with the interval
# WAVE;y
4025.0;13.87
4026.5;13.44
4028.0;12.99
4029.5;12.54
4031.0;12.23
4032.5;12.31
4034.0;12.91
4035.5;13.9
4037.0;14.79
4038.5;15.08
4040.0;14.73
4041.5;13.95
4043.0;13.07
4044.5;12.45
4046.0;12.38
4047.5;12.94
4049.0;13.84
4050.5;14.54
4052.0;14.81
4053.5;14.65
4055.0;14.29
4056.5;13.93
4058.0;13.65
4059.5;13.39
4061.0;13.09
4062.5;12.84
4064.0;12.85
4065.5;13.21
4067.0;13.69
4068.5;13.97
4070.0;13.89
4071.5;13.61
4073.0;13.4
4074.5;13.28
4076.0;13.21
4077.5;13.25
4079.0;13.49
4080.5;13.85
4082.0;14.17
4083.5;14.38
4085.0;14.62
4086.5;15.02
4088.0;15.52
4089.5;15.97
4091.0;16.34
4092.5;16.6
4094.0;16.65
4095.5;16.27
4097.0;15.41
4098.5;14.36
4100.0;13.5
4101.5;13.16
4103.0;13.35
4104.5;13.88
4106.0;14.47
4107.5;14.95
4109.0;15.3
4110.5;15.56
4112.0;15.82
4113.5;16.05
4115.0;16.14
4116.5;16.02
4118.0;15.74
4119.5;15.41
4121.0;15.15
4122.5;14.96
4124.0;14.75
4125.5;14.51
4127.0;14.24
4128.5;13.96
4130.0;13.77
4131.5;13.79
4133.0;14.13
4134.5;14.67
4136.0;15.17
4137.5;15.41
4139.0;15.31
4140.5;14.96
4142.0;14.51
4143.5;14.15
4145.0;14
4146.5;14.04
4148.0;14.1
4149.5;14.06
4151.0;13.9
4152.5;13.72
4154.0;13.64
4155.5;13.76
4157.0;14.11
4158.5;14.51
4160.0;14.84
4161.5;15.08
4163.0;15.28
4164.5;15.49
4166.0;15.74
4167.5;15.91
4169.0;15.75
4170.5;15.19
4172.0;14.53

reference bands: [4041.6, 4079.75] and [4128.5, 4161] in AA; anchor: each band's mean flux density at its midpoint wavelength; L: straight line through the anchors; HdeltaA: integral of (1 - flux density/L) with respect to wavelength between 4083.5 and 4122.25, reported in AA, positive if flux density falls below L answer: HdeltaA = -3.7 AA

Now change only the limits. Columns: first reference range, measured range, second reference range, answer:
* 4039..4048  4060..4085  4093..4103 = 1.01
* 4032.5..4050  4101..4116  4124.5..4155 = -0.89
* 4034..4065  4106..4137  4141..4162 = -2.11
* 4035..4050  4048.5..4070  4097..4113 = 0.25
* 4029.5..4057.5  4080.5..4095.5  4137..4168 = -1.48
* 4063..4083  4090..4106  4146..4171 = -1.26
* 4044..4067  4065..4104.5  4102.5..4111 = -0.68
